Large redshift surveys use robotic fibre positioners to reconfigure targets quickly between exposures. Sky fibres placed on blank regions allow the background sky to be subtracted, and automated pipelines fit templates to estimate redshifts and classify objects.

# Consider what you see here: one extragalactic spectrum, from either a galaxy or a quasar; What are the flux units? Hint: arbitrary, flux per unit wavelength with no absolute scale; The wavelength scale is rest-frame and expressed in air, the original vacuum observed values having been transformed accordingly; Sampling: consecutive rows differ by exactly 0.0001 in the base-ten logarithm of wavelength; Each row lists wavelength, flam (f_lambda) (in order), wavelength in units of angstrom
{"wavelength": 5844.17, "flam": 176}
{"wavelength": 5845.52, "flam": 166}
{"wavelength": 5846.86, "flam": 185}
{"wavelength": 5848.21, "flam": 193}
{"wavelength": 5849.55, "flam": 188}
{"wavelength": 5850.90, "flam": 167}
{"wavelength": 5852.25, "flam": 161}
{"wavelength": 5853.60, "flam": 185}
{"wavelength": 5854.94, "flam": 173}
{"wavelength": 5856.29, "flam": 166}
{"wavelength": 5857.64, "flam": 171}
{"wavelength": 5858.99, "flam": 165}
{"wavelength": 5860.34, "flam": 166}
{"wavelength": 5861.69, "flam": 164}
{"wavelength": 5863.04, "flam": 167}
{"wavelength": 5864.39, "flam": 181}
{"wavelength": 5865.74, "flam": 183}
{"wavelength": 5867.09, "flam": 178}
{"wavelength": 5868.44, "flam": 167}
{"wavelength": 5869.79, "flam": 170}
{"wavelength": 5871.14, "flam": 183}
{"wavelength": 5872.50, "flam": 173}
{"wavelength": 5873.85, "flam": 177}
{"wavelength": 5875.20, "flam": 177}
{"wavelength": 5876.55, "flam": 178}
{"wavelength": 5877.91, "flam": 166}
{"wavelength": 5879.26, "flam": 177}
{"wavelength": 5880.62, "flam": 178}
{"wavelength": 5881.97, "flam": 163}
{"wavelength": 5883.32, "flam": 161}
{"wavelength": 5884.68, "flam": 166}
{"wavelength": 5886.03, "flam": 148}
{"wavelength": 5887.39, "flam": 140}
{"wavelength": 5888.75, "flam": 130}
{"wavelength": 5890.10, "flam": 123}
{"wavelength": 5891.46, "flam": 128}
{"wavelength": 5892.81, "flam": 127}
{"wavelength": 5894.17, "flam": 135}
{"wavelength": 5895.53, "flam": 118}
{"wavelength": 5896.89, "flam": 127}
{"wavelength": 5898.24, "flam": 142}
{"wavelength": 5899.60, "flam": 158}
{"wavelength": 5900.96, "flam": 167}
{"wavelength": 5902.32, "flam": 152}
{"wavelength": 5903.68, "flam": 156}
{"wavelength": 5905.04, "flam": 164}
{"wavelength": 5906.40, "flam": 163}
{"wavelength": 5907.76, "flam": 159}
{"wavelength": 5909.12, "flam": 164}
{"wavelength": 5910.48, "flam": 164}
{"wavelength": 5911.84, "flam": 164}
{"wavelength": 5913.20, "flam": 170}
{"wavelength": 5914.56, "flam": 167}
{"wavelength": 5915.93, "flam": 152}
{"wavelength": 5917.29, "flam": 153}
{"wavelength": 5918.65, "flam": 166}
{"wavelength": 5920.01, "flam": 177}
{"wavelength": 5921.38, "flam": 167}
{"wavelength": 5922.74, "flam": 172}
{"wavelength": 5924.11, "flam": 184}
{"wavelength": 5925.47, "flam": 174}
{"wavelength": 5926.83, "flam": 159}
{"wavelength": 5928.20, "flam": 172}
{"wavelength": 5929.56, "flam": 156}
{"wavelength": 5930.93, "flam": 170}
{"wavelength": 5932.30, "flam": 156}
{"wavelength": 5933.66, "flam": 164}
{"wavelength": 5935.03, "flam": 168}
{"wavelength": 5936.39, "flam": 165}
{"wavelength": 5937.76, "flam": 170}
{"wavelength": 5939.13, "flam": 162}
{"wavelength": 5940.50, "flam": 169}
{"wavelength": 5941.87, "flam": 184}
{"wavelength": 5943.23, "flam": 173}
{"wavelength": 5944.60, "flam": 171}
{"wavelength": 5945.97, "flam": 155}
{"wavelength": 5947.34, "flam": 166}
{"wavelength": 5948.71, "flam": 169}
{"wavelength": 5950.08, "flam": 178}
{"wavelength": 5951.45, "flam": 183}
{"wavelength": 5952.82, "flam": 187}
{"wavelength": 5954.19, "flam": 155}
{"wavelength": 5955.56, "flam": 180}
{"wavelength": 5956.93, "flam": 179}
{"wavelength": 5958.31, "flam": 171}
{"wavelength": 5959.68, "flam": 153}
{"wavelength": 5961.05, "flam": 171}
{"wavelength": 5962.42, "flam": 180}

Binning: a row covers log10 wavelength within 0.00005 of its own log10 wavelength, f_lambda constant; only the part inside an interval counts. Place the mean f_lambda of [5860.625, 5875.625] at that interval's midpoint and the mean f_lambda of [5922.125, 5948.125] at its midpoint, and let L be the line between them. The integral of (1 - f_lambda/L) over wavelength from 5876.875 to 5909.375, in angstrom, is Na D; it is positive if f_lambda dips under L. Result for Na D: 4.0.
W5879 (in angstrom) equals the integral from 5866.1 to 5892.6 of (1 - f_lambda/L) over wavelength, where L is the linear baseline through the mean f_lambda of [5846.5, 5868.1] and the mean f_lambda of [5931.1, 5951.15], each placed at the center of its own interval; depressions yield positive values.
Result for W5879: 1.7 angstrom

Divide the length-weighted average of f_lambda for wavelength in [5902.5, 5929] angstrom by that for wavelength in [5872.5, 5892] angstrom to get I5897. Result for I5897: 1.04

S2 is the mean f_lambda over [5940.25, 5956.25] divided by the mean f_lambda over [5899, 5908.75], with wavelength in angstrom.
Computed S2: 1.08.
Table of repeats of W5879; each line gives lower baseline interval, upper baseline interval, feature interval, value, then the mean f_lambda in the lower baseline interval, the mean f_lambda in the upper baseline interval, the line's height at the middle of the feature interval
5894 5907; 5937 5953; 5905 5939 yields -1.3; 149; 172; 160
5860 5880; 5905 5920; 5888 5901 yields 2.6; 174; 163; 168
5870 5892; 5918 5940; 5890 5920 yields 2.2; 161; 168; 164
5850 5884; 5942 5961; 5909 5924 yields 0.5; 172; 171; 172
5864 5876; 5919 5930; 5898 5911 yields 1.0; 177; 170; 173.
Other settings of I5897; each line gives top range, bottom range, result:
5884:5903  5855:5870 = 0.82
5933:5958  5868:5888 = 1.02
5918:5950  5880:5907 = 1.14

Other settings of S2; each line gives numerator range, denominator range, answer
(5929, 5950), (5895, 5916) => 1.07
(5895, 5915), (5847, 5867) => 0.90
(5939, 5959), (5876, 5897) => 1.16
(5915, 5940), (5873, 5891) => 1.04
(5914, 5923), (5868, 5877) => 0.94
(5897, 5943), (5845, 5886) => 0.95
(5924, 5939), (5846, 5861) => 0.95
